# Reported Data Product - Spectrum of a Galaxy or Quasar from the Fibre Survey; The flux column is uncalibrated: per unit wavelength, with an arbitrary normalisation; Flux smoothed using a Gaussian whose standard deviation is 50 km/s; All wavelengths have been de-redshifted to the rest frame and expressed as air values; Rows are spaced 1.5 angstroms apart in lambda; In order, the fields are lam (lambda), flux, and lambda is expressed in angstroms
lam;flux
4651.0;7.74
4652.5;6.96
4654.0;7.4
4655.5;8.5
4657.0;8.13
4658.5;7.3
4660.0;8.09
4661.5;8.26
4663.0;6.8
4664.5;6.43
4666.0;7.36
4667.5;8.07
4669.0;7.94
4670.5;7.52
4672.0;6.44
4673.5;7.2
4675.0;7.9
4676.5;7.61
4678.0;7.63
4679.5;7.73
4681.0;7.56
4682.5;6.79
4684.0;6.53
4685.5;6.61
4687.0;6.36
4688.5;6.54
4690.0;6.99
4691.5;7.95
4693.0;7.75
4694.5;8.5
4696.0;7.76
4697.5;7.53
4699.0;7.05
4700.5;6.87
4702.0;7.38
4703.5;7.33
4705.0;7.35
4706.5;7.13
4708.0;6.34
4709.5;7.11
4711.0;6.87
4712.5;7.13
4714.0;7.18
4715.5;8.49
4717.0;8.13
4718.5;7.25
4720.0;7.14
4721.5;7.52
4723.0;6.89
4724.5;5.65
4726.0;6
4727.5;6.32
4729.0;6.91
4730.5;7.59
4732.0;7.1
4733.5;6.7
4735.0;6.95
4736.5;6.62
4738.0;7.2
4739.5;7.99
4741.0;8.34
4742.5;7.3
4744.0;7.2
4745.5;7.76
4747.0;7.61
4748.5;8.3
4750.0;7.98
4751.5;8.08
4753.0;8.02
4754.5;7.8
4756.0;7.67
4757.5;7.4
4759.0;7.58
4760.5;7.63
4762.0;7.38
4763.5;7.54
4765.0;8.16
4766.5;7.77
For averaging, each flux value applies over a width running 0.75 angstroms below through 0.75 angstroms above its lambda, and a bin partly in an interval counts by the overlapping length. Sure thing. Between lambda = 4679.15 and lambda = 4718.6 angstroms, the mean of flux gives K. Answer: 7.26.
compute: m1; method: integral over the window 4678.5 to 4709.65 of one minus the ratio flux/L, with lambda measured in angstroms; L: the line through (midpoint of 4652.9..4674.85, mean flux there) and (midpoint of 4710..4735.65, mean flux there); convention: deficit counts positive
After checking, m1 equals 0.35 angstroms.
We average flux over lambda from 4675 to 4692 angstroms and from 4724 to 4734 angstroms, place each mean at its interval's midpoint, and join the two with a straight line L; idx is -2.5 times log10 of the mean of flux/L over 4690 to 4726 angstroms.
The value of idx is -0.06 mag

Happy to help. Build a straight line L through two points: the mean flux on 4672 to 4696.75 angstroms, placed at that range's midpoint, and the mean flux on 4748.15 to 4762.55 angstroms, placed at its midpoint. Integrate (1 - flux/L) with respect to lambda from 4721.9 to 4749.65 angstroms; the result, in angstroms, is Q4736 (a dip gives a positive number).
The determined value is 1.8 angstroms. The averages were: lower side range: 7.31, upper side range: 7.78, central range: 7.15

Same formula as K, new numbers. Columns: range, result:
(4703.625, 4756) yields 7.3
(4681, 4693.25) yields 6.94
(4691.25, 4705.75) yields 7.53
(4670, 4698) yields 7.31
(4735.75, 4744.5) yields 7.45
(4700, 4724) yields 7.24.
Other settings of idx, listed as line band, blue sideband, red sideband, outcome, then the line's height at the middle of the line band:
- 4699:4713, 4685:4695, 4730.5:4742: 0.030 mag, 7.25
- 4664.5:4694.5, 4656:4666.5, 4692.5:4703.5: 0.032 mag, 7.52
